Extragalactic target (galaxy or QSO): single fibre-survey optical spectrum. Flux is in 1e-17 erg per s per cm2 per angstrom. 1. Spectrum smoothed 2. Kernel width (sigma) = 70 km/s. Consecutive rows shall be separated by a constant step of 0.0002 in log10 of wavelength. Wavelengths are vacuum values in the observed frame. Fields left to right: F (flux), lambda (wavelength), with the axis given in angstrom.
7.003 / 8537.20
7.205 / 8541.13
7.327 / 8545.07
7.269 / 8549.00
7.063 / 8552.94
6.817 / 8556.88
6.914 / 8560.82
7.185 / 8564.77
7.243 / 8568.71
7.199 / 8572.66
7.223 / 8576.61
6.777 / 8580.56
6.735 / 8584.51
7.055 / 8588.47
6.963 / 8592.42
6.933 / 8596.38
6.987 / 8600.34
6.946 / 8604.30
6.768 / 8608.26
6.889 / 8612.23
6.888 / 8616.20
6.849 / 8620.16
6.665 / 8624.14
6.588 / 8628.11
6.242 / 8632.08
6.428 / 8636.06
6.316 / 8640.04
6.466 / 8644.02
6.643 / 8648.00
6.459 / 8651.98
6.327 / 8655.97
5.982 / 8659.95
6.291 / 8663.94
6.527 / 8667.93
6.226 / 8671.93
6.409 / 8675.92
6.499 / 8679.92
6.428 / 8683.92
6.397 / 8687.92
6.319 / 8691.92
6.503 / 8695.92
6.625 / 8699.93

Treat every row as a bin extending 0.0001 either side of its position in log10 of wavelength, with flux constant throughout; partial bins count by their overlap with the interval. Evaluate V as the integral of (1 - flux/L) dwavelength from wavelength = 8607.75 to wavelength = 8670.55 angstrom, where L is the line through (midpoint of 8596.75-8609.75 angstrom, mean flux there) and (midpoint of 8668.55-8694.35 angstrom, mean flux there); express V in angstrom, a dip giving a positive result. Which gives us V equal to 1.5 angstrom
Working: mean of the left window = 6.91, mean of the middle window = 6.51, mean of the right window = 6.39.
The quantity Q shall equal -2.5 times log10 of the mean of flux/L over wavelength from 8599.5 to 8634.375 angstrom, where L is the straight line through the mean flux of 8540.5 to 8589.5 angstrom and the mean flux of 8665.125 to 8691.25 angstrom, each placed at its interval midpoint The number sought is 0.00 mag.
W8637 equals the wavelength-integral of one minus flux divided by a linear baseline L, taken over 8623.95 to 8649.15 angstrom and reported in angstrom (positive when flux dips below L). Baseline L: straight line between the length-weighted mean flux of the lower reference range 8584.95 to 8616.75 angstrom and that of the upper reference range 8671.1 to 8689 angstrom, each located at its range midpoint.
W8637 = 0.86 angstrom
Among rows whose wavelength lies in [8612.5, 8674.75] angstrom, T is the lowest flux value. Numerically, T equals 5.982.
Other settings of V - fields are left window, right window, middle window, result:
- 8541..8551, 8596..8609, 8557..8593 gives 0.35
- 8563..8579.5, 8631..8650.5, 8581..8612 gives 0.03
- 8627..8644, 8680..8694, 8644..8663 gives 0.10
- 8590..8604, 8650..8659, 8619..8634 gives 0.17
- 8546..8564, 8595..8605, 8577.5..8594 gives 0.20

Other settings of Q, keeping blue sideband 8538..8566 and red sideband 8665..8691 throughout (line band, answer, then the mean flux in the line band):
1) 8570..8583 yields -0.01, 7.06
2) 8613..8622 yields -0.02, 6.88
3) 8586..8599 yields -0.01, 6.97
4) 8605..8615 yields -0.01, 6.85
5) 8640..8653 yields 0.01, 6.5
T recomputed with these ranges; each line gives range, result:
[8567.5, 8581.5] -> 6.777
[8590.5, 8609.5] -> 6.768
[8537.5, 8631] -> 6.588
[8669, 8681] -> 6.226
